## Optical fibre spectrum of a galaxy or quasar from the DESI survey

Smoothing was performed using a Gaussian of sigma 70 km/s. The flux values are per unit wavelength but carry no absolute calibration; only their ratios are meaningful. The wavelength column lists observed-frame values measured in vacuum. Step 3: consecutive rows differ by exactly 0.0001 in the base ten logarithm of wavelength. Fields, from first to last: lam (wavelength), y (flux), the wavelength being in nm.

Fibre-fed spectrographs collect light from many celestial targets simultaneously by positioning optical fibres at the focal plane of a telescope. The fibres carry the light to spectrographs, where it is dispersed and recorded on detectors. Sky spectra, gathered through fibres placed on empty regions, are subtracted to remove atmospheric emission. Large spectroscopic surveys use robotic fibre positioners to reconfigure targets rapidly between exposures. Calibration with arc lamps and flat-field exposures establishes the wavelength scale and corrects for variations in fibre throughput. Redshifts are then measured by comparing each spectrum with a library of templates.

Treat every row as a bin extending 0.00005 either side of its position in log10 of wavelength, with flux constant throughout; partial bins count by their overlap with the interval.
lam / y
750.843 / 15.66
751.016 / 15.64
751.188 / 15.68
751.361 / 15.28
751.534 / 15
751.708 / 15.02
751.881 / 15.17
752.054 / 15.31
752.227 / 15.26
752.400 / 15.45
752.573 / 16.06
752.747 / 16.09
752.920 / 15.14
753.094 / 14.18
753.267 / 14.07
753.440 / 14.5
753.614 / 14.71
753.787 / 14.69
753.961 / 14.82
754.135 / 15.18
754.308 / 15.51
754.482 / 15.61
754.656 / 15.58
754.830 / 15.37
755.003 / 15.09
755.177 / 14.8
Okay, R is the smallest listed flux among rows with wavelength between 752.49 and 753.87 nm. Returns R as 14.07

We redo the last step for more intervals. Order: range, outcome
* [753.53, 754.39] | 14.69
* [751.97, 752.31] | 15.26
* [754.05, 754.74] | 15.18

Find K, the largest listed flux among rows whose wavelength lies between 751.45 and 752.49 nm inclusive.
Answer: 15.45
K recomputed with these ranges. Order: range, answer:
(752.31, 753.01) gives 16.09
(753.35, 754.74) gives 15.61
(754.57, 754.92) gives 15.58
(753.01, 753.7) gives 14.71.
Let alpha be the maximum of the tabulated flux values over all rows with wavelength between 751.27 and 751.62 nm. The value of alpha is 15.28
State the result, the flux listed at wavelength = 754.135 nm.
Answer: 15.18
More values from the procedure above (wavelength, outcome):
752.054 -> 15.31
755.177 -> 14.8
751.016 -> 15.64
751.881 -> 15.17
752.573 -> 16.06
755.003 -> 15.09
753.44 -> 14.5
